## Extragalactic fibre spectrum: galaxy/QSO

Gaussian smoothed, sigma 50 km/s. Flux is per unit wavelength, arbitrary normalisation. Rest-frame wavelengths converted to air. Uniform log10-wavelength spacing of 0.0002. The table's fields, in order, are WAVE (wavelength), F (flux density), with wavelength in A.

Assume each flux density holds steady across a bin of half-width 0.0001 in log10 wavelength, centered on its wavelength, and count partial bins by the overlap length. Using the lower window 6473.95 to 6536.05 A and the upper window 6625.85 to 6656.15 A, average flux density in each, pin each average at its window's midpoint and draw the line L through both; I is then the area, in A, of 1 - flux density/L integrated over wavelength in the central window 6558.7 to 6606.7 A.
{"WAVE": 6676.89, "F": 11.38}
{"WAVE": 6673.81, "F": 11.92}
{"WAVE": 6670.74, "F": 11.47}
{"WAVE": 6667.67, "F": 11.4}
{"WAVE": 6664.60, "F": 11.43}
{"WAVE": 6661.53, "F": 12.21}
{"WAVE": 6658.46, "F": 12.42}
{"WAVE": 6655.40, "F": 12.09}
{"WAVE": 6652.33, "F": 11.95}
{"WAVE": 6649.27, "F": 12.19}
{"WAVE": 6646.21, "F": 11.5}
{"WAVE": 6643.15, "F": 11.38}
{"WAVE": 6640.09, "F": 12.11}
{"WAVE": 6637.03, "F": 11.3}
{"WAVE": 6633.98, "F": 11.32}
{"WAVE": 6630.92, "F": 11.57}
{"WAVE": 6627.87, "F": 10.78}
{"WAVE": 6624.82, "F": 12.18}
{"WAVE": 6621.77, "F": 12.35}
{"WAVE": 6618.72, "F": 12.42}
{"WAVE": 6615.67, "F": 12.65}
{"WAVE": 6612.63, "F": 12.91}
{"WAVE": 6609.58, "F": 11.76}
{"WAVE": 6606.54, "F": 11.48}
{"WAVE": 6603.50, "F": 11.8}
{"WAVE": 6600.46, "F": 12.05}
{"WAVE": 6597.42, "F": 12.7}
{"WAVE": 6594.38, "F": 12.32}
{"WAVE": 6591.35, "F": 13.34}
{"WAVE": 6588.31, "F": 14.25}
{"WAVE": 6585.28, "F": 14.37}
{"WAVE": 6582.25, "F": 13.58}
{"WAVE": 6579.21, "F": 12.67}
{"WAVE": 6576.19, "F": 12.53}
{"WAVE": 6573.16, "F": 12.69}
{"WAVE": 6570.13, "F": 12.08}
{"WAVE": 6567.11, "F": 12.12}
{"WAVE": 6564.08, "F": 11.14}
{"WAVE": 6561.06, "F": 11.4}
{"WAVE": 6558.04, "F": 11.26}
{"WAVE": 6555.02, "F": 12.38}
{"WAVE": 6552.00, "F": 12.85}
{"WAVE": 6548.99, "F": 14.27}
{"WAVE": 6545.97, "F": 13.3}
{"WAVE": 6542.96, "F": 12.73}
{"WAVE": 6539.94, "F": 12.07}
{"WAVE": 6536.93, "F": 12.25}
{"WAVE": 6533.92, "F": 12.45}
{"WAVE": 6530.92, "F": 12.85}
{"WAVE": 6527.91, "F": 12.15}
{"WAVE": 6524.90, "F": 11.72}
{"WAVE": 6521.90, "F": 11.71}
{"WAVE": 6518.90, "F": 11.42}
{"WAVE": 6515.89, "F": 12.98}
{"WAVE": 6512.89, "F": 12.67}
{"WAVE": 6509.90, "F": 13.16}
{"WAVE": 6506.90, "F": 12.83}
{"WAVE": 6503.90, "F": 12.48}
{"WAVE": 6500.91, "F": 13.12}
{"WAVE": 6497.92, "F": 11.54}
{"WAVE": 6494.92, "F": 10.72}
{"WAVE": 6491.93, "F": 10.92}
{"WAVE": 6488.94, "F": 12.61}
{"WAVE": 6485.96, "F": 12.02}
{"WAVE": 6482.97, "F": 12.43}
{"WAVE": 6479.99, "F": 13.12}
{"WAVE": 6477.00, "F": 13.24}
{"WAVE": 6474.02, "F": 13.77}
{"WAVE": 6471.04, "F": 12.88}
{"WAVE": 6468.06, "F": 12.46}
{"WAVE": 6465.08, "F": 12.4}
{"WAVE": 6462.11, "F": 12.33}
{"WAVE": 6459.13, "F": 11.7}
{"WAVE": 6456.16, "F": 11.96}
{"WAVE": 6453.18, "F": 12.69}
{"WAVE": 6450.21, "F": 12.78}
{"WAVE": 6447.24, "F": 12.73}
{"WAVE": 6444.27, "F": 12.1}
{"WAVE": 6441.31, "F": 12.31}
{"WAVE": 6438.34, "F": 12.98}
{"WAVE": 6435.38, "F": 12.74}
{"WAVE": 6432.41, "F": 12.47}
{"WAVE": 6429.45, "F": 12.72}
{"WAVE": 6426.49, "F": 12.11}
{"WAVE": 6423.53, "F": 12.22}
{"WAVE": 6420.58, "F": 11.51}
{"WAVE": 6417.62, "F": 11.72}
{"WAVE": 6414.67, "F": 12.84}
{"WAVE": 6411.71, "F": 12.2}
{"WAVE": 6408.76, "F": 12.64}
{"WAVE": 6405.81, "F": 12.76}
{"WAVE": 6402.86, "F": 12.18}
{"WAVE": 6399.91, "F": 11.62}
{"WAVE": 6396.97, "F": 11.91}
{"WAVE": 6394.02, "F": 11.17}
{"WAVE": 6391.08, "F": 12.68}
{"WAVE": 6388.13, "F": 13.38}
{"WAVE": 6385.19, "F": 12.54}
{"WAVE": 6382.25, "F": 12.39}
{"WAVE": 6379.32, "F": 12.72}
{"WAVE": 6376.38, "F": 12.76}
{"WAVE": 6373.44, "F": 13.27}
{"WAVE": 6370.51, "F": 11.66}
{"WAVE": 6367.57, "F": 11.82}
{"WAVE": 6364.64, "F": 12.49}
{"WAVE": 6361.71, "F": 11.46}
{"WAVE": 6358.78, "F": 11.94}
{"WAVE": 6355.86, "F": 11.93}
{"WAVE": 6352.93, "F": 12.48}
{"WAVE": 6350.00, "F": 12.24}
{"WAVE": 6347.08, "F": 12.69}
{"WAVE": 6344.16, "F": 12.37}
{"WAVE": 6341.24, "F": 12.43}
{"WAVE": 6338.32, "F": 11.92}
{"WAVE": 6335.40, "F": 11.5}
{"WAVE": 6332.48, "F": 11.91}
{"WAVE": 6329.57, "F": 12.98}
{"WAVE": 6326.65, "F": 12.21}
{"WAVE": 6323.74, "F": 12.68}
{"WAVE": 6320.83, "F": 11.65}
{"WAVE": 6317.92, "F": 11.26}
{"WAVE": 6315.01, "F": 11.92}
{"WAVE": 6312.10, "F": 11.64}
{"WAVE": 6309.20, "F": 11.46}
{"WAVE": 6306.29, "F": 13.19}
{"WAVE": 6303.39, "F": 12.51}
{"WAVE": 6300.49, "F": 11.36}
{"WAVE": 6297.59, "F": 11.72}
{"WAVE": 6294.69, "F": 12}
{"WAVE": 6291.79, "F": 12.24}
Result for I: -2.5 A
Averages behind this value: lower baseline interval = 12.3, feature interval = 12.5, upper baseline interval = 11.6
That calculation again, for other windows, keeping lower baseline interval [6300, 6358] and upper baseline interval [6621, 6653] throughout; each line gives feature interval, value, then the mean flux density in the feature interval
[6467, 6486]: -1.6 A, 12.9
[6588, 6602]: -1.3 A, 12.8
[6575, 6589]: -2.0 A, 13.5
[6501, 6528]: -1.2 A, 12.4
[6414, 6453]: -1.4 A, 12.4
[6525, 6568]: -2.0 A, 12.4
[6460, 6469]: -0.3 A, 12.3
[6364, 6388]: -0.9 A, 12.5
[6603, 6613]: -0.2 A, 11.9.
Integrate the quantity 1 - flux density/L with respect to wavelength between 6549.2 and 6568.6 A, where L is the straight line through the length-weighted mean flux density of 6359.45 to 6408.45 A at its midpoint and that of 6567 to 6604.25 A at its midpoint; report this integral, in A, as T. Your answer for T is 1.16 A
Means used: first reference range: 12.3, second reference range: 12.9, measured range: 12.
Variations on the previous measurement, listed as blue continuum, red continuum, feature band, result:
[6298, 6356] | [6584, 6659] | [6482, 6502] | 0.48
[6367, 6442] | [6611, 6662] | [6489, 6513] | 0.03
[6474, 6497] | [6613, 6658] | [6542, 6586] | -1.97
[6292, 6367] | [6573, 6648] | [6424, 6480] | -1.86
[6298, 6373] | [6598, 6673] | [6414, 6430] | -0.14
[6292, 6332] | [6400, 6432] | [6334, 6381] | -0.34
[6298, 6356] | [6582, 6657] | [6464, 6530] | -1.09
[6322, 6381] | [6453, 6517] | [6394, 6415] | 0.25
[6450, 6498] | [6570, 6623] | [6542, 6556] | -0.67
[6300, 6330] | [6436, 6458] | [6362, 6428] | 0.26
